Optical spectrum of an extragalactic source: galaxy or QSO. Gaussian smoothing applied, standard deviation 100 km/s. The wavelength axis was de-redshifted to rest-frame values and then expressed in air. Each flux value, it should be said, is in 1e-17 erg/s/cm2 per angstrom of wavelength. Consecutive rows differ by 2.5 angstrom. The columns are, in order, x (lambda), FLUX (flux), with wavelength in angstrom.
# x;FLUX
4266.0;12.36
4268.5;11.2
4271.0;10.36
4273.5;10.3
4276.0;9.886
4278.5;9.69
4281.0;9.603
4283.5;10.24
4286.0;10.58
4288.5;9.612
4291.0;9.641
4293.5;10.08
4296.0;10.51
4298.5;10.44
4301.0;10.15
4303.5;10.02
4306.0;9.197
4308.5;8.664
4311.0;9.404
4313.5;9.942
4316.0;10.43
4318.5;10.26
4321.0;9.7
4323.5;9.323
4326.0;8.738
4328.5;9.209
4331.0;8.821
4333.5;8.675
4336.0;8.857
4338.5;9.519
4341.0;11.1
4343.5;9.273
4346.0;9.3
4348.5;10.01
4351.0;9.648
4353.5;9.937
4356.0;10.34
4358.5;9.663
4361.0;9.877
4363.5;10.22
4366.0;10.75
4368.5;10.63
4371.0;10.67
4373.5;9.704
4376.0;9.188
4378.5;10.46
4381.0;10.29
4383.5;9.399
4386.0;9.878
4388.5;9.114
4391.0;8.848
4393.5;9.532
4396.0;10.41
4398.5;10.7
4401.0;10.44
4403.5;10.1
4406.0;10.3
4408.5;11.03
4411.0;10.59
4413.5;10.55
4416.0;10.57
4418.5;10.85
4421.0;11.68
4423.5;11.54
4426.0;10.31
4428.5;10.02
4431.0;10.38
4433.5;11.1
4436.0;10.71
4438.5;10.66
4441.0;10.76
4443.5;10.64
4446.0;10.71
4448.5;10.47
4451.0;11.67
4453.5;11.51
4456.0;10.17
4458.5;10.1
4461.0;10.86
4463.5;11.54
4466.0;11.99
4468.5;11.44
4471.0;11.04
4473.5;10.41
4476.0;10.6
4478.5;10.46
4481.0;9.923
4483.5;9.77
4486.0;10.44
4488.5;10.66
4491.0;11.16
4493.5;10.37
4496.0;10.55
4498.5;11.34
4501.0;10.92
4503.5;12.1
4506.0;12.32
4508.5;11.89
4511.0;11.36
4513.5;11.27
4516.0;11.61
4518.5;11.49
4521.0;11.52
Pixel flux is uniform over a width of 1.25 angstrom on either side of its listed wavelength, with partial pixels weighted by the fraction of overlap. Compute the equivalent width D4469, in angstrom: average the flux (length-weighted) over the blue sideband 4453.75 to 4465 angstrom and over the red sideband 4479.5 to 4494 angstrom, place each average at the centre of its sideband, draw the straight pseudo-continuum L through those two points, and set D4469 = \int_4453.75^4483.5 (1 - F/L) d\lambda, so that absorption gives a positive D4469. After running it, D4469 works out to -0.3 angstrom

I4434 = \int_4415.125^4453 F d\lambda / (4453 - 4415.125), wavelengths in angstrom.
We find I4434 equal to 10.8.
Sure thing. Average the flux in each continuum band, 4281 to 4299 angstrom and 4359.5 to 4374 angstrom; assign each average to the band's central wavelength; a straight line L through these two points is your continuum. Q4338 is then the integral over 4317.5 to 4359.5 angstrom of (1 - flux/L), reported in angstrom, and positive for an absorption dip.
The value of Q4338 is 2.87 angstrom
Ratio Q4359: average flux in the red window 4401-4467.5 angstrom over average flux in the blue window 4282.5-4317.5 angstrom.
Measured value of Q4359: 1.1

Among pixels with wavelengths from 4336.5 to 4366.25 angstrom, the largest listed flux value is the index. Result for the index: 11.1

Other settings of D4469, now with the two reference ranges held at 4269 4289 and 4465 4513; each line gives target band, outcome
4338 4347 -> 0.5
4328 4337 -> 1.3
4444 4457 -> -0.1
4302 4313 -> 0.9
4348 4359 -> 0.5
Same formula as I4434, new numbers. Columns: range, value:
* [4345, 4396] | 9.89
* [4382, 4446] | 10.4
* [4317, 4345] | 9.42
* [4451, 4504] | 10.8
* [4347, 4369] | 10.1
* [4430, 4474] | 10.9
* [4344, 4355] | 9.71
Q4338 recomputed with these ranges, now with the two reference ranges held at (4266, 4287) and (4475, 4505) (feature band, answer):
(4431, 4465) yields -0.6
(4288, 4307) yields 0.7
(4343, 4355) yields 0.9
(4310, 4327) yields 1.2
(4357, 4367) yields 0.4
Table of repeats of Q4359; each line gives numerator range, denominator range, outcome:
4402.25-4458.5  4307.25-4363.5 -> 1.12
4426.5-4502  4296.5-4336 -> 1.13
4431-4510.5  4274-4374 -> 1.11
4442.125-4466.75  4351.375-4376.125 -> 1.08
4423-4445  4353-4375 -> 1.04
